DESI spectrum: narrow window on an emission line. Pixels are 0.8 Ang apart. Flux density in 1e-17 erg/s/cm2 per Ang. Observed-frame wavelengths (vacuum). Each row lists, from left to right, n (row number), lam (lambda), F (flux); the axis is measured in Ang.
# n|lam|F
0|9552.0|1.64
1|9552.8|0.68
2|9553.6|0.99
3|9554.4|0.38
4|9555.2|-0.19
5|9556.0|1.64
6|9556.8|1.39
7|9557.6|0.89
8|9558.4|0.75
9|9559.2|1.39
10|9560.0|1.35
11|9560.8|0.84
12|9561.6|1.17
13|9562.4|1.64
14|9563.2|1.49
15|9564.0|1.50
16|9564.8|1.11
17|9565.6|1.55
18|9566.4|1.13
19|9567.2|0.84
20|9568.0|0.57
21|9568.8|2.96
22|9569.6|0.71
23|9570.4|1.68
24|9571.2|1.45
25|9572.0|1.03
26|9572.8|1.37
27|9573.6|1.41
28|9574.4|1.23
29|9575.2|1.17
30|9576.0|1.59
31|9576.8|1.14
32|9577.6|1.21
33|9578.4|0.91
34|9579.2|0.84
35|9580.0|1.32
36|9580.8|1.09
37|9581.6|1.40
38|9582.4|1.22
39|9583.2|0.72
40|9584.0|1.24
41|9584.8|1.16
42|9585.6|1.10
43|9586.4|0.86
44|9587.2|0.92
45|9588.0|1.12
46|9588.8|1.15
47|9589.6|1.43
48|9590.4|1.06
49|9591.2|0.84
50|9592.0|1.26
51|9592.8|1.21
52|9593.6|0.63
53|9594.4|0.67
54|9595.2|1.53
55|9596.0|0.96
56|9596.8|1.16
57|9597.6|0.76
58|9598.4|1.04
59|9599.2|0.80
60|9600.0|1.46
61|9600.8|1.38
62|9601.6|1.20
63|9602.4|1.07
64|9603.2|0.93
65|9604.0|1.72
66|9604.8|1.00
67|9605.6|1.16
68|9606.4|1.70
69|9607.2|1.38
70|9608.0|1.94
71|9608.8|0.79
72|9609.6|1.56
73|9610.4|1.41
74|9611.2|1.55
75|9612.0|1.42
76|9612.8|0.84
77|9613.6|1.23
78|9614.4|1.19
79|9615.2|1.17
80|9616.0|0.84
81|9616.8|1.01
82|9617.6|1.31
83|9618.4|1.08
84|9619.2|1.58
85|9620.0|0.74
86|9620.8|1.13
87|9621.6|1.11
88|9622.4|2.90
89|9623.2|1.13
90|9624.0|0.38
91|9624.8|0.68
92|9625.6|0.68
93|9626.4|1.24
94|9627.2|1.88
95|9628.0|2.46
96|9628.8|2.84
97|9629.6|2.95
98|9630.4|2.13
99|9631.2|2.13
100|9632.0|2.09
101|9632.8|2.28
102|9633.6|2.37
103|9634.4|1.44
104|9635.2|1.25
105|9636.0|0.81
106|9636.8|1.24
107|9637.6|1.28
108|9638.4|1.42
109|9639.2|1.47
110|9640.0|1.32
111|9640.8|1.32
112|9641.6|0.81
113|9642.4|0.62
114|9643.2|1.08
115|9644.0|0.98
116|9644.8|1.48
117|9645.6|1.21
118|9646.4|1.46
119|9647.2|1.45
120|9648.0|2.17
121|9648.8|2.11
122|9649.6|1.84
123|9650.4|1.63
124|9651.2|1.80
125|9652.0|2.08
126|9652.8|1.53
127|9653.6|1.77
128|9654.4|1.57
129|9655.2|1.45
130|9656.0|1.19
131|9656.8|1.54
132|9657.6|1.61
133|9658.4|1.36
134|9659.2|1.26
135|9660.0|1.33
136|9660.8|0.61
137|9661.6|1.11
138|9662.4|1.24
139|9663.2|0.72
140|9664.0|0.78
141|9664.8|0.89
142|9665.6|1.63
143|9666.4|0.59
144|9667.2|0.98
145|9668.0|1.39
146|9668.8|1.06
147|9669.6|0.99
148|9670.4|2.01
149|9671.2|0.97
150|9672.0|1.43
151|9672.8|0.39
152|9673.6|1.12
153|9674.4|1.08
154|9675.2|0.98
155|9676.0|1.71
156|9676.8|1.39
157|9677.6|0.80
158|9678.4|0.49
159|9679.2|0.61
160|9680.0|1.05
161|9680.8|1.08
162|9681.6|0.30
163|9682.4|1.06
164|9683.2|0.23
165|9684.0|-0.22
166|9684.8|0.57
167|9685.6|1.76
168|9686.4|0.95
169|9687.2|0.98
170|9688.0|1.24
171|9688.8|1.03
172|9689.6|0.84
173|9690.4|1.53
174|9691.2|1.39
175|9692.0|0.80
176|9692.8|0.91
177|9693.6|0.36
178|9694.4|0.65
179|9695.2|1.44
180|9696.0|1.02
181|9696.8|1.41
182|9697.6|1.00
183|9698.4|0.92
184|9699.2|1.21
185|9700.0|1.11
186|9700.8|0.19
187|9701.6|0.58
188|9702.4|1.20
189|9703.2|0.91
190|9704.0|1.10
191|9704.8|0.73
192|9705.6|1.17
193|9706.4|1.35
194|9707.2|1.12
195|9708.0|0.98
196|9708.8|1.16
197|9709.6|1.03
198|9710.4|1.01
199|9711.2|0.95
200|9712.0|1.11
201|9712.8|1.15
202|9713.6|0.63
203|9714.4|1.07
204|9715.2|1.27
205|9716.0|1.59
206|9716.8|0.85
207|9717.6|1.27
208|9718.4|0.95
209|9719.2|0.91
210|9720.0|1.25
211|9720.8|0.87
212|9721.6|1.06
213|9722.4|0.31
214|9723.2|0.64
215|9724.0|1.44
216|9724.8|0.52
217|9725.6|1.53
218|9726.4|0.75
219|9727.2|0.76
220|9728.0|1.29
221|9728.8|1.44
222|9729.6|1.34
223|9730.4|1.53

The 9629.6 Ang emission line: [S II]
